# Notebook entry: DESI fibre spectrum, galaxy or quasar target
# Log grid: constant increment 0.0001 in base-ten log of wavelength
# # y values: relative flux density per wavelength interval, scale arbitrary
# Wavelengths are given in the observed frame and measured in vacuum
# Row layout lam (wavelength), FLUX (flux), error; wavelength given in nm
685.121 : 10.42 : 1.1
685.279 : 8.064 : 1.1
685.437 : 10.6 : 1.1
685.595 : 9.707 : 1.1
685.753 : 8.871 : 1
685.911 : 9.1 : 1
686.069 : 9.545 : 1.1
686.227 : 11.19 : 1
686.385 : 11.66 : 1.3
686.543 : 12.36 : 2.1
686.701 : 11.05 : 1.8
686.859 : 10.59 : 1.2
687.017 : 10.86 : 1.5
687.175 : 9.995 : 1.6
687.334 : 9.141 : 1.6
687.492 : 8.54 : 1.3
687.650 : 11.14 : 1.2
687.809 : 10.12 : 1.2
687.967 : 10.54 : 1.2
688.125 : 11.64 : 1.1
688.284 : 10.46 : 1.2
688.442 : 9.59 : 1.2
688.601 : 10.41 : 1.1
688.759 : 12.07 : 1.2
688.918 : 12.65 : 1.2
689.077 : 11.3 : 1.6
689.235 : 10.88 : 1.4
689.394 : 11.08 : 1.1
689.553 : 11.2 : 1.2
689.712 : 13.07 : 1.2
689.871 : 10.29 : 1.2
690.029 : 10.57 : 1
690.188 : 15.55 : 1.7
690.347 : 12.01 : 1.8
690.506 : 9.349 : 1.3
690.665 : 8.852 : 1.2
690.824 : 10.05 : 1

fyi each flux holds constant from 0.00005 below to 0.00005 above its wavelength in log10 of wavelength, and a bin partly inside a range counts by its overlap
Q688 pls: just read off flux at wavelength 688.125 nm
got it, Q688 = 11.64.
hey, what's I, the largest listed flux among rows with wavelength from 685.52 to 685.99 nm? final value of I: 9.707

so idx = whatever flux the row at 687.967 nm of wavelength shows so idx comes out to 10.54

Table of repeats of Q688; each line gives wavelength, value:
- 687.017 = 10.86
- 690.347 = 12.01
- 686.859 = 10.59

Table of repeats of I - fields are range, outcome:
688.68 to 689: 12.65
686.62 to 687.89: 11.14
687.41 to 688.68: 11.64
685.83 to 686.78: 12.36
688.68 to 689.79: 13.07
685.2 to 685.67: 10.6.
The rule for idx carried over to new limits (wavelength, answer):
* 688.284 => 10.46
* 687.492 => 8.54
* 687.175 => 9.995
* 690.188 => 15.55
